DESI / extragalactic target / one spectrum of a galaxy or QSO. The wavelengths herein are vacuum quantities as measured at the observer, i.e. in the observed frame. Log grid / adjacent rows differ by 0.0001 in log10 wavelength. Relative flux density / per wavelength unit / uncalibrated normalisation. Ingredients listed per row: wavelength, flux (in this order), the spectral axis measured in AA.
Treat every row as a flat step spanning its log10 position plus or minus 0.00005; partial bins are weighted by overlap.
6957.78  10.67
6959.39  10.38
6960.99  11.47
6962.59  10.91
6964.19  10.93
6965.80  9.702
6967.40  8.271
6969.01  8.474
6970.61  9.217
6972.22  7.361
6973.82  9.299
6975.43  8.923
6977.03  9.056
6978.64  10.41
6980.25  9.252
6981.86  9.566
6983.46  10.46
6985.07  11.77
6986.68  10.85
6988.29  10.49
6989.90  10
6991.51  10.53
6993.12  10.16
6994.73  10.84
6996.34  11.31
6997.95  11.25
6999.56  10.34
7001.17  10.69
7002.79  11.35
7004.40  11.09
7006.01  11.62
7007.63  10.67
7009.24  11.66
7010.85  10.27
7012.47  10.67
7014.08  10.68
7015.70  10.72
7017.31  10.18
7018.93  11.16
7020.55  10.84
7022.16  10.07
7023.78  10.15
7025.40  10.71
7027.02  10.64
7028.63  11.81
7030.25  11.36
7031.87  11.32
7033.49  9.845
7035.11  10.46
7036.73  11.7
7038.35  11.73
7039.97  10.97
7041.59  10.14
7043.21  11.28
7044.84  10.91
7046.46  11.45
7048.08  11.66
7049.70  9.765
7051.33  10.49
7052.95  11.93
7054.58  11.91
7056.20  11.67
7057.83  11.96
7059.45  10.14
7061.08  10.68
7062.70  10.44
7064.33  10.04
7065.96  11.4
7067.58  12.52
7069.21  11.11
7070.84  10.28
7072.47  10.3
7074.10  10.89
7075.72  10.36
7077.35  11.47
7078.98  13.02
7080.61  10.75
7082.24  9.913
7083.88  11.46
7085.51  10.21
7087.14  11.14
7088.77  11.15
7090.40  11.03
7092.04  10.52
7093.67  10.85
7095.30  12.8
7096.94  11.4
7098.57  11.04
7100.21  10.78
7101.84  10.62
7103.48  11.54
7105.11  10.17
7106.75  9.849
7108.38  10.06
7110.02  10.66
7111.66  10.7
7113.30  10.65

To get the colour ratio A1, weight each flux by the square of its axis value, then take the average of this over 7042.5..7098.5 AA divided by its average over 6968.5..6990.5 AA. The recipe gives 1.2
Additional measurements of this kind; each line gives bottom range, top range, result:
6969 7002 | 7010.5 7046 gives 1.09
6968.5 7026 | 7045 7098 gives 1.09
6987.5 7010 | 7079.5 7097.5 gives 1.04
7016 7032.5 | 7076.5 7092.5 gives 1.04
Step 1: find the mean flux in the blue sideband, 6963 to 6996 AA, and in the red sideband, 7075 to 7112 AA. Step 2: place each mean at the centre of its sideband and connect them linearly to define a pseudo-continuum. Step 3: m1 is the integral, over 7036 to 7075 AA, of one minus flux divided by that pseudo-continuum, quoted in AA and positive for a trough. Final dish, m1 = -1.8 AA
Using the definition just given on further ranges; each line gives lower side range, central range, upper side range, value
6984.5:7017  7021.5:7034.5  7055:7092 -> 0.2 AA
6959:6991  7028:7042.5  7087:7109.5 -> -0.9 AA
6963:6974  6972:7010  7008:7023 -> -2.1 AA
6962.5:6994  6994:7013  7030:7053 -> -1.4 AA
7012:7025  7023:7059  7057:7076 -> -1.3 AA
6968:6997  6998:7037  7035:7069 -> -1.2 AA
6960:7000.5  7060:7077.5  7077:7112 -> -0.1 AA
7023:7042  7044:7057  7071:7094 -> -0.4 AA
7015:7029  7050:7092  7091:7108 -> -0.7 AA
